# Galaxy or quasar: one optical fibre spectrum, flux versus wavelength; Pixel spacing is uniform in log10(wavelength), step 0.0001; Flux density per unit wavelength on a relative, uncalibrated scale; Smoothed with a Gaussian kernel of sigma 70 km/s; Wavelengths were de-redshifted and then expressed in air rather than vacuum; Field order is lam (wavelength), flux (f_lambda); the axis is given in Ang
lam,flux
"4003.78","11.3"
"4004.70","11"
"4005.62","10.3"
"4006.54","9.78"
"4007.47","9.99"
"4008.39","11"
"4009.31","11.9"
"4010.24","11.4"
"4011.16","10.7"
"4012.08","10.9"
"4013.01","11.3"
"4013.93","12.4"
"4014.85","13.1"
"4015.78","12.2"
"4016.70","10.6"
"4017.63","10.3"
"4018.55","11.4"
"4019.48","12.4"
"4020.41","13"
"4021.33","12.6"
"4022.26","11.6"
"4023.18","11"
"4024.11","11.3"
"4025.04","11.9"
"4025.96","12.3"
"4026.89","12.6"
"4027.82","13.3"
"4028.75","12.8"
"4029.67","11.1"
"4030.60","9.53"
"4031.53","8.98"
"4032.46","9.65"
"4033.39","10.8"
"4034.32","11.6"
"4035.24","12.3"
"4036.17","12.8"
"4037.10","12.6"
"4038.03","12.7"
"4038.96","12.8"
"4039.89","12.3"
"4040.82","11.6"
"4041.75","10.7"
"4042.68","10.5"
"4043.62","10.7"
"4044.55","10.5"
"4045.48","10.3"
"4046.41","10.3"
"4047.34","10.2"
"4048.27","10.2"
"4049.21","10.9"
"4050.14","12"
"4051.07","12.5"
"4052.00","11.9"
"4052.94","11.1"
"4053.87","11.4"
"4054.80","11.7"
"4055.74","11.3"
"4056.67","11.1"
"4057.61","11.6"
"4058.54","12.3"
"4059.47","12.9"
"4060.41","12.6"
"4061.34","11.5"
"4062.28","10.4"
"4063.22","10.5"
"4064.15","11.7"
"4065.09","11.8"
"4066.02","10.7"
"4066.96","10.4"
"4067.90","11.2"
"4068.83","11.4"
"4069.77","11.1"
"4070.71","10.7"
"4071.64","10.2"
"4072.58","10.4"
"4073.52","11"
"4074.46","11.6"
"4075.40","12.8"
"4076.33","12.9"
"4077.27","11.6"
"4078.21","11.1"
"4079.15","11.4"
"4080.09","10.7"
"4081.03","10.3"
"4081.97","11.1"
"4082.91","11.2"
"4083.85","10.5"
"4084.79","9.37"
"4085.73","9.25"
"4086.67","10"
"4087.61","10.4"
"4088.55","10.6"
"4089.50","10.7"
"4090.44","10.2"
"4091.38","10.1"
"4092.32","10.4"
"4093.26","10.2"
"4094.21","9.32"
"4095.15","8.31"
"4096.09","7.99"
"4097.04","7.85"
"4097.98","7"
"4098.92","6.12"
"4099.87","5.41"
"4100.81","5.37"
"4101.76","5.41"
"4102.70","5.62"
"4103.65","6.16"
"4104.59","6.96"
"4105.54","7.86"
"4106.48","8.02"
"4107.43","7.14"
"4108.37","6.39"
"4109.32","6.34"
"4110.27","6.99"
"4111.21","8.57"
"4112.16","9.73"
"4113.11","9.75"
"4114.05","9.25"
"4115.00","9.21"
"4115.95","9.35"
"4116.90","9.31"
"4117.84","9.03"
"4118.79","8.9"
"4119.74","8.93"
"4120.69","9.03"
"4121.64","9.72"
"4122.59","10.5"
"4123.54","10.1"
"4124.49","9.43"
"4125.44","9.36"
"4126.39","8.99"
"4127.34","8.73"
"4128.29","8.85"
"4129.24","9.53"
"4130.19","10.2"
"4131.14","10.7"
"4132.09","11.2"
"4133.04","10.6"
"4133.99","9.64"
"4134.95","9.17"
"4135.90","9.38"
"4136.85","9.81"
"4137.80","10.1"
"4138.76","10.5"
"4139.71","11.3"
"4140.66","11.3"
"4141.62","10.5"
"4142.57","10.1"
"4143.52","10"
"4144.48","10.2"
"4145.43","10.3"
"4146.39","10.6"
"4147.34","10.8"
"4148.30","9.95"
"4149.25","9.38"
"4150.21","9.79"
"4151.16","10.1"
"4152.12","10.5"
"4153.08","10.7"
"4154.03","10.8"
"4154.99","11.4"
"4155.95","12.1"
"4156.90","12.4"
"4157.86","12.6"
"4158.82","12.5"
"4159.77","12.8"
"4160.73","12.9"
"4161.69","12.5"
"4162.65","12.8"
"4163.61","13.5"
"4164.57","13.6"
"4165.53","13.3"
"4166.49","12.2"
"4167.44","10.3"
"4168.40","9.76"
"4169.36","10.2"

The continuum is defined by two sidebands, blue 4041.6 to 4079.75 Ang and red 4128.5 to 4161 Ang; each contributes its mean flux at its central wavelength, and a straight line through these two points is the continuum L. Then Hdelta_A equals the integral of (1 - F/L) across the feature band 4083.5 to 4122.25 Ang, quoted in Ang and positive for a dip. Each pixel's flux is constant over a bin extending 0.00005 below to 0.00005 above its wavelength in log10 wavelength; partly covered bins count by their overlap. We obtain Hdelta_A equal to 8.9 Ang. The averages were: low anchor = 11.2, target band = 8.46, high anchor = 10.7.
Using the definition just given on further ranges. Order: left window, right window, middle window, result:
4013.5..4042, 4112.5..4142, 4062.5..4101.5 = 2.2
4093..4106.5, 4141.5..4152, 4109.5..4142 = -3.0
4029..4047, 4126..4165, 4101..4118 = 4.9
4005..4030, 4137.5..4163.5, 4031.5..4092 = 1.6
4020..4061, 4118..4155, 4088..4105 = 4.2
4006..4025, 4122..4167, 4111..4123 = 1.8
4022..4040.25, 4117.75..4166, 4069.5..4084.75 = 0.2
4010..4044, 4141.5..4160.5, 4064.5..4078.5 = 0.1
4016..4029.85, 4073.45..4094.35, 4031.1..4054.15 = 0.5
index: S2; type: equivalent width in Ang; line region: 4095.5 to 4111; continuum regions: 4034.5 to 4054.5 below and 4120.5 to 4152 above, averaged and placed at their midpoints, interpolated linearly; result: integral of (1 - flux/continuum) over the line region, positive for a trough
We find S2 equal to 5.6 Ang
